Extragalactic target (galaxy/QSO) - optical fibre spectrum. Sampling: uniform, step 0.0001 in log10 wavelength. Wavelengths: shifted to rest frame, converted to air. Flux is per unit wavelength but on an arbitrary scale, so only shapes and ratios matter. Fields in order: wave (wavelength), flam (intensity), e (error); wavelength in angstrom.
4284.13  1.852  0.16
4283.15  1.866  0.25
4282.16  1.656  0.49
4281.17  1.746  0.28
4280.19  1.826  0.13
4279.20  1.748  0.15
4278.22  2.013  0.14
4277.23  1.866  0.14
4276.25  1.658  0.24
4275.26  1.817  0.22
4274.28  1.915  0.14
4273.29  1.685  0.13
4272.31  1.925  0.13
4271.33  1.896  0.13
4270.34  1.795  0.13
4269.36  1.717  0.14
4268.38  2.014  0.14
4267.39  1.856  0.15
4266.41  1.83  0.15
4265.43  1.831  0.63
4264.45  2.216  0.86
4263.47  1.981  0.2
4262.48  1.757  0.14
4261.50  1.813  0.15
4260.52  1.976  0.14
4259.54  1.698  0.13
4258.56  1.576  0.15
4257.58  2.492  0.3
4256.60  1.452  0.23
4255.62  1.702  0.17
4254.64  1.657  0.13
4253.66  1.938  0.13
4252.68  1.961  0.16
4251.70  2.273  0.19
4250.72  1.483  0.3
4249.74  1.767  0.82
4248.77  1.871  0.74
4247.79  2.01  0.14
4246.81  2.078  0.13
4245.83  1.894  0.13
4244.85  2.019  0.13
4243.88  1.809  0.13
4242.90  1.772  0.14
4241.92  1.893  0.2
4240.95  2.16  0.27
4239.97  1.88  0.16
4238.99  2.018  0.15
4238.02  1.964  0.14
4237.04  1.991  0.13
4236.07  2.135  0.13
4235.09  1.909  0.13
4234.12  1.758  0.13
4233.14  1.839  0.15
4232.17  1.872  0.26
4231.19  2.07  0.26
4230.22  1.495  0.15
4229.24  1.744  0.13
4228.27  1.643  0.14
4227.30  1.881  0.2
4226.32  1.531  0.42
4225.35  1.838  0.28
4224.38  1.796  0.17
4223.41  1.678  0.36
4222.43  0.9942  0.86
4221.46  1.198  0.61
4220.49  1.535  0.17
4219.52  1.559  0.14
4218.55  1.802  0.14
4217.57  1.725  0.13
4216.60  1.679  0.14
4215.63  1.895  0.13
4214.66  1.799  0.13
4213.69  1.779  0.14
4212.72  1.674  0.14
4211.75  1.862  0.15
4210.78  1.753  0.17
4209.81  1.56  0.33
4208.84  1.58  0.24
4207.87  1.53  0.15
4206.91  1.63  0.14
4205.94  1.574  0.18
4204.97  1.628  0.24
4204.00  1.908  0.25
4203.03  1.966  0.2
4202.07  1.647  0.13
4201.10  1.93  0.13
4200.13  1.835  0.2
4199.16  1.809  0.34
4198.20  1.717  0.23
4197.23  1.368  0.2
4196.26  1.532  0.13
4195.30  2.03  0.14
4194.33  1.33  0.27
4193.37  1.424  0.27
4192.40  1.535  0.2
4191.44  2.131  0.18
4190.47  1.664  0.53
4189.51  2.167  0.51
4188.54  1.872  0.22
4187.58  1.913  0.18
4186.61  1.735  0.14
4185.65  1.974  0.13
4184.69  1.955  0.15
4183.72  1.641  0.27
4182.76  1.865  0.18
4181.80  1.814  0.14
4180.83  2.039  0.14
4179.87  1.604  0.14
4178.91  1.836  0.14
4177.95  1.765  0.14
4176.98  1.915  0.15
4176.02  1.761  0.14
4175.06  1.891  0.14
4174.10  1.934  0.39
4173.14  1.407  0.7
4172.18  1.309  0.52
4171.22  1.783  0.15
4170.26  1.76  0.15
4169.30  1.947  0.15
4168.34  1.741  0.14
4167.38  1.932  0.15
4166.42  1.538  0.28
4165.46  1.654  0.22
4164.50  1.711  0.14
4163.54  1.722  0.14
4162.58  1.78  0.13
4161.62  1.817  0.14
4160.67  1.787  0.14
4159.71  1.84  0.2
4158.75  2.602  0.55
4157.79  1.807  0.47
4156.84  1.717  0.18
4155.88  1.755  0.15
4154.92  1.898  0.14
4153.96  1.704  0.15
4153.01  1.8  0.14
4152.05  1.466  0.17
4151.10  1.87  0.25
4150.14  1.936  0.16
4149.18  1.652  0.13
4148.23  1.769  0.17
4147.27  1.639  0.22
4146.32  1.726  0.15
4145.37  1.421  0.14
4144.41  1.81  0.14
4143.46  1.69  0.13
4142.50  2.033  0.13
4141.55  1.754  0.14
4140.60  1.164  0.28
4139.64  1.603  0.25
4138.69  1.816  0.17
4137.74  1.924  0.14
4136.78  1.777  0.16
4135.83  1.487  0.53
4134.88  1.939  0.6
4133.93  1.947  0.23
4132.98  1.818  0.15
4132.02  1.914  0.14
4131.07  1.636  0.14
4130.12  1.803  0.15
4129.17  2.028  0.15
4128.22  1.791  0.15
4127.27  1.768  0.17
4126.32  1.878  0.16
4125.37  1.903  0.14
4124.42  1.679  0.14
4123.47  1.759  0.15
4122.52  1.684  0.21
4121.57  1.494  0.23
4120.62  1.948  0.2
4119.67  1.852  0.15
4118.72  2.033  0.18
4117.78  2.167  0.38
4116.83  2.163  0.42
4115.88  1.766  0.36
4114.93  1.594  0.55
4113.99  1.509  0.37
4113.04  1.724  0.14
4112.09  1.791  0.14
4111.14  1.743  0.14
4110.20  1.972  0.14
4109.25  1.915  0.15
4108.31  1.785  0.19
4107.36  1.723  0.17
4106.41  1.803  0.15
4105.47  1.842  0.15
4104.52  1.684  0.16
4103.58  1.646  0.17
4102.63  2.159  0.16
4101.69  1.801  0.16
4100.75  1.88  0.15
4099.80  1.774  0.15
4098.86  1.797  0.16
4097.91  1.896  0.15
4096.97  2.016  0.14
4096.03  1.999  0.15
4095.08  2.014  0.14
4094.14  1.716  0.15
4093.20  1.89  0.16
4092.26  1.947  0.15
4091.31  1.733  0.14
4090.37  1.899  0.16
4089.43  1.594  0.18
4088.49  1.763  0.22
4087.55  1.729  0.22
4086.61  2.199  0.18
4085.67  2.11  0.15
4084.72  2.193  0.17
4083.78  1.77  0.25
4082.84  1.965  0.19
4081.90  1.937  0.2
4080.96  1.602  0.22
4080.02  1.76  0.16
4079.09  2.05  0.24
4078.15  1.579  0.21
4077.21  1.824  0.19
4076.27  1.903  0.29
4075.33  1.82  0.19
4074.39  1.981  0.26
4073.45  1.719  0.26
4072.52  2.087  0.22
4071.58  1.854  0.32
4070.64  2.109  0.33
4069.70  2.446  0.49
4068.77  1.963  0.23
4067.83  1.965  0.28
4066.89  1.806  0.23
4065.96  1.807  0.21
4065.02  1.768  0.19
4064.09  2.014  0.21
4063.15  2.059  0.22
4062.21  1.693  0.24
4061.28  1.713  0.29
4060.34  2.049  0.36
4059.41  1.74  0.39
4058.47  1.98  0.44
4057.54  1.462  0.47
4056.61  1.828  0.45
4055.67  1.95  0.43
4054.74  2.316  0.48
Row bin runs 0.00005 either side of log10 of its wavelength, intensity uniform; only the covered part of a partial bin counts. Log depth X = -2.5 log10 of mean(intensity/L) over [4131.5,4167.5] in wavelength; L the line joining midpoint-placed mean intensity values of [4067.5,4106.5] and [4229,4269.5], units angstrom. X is 0.07 mag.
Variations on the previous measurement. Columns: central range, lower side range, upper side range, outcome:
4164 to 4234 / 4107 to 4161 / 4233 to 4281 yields 0.067 mag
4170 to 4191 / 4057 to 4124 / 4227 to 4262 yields 0.040 mag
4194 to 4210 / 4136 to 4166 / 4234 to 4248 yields 0.113 mag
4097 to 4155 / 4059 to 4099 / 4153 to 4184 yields 0.032 mag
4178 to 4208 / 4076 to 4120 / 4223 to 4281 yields 0.056 mag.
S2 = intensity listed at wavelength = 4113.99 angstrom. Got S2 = 1.509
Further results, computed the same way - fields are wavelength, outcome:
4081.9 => 1.937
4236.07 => 2.135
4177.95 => 1.765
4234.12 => 1.758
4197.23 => 1.368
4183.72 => 1.641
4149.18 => 1.652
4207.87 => 1.53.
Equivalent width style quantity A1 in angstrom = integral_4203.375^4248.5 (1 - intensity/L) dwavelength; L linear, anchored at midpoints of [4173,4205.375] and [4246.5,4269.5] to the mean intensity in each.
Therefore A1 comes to 1.6 angstrom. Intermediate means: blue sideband 1.78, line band 1.77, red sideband 1.87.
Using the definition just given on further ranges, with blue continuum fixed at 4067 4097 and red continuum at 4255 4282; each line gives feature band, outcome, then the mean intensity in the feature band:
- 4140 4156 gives 1.5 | 1.71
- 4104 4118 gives 0.7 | 1.8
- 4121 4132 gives 0.7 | 1.77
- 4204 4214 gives 1.0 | 1.67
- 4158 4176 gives 0.9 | 1.79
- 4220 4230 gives 1.5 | 1.58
